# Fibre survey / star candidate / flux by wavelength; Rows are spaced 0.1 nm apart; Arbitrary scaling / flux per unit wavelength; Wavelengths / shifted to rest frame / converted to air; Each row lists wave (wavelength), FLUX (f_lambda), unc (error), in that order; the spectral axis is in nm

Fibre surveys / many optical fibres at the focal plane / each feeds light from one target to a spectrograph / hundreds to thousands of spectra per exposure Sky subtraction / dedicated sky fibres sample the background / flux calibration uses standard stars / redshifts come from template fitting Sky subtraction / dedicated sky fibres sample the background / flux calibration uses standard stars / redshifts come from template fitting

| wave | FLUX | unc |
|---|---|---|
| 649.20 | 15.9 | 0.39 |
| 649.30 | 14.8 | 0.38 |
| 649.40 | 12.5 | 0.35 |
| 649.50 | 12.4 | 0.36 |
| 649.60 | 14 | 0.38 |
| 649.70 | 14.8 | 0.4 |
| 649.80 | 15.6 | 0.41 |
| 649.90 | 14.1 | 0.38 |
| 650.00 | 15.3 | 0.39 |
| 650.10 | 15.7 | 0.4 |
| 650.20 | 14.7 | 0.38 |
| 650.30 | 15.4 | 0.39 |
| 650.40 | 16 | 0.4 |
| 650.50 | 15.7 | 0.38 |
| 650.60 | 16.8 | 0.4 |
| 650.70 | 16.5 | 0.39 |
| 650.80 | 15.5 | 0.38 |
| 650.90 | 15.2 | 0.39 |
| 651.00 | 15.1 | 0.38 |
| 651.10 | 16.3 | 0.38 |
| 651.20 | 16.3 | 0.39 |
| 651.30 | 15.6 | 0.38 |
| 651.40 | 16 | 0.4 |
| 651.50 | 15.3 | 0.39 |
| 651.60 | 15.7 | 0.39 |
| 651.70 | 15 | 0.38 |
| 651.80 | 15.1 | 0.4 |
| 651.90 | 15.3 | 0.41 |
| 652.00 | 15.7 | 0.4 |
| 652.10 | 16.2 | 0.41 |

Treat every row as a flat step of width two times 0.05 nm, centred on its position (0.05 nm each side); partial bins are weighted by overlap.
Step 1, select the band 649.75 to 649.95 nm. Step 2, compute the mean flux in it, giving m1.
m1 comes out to 14.8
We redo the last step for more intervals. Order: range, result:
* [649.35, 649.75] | 13.4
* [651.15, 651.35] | 16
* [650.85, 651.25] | 15.7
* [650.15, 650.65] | 15.7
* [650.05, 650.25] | 15.2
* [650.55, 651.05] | 15.8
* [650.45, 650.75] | 16.3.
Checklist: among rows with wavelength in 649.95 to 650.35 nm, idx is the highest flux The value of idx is 15.7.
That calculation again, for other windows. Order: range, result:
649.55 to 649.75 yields 14.8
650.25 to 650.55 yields 16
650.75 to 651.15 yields 16.3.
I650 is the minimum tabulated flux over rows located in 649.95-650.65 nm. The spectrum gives 14.7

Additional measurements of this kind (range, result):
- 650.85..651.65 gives 15.1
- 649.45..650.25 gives 12.4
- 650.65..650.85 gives 15.5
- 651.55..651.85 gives 15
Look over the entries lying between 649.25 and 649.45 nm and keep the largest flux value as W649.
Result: 14.8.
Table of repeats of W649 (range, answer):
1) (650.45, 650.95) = 16.8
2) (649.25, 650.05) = 15.6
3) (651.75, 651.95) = 15.3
